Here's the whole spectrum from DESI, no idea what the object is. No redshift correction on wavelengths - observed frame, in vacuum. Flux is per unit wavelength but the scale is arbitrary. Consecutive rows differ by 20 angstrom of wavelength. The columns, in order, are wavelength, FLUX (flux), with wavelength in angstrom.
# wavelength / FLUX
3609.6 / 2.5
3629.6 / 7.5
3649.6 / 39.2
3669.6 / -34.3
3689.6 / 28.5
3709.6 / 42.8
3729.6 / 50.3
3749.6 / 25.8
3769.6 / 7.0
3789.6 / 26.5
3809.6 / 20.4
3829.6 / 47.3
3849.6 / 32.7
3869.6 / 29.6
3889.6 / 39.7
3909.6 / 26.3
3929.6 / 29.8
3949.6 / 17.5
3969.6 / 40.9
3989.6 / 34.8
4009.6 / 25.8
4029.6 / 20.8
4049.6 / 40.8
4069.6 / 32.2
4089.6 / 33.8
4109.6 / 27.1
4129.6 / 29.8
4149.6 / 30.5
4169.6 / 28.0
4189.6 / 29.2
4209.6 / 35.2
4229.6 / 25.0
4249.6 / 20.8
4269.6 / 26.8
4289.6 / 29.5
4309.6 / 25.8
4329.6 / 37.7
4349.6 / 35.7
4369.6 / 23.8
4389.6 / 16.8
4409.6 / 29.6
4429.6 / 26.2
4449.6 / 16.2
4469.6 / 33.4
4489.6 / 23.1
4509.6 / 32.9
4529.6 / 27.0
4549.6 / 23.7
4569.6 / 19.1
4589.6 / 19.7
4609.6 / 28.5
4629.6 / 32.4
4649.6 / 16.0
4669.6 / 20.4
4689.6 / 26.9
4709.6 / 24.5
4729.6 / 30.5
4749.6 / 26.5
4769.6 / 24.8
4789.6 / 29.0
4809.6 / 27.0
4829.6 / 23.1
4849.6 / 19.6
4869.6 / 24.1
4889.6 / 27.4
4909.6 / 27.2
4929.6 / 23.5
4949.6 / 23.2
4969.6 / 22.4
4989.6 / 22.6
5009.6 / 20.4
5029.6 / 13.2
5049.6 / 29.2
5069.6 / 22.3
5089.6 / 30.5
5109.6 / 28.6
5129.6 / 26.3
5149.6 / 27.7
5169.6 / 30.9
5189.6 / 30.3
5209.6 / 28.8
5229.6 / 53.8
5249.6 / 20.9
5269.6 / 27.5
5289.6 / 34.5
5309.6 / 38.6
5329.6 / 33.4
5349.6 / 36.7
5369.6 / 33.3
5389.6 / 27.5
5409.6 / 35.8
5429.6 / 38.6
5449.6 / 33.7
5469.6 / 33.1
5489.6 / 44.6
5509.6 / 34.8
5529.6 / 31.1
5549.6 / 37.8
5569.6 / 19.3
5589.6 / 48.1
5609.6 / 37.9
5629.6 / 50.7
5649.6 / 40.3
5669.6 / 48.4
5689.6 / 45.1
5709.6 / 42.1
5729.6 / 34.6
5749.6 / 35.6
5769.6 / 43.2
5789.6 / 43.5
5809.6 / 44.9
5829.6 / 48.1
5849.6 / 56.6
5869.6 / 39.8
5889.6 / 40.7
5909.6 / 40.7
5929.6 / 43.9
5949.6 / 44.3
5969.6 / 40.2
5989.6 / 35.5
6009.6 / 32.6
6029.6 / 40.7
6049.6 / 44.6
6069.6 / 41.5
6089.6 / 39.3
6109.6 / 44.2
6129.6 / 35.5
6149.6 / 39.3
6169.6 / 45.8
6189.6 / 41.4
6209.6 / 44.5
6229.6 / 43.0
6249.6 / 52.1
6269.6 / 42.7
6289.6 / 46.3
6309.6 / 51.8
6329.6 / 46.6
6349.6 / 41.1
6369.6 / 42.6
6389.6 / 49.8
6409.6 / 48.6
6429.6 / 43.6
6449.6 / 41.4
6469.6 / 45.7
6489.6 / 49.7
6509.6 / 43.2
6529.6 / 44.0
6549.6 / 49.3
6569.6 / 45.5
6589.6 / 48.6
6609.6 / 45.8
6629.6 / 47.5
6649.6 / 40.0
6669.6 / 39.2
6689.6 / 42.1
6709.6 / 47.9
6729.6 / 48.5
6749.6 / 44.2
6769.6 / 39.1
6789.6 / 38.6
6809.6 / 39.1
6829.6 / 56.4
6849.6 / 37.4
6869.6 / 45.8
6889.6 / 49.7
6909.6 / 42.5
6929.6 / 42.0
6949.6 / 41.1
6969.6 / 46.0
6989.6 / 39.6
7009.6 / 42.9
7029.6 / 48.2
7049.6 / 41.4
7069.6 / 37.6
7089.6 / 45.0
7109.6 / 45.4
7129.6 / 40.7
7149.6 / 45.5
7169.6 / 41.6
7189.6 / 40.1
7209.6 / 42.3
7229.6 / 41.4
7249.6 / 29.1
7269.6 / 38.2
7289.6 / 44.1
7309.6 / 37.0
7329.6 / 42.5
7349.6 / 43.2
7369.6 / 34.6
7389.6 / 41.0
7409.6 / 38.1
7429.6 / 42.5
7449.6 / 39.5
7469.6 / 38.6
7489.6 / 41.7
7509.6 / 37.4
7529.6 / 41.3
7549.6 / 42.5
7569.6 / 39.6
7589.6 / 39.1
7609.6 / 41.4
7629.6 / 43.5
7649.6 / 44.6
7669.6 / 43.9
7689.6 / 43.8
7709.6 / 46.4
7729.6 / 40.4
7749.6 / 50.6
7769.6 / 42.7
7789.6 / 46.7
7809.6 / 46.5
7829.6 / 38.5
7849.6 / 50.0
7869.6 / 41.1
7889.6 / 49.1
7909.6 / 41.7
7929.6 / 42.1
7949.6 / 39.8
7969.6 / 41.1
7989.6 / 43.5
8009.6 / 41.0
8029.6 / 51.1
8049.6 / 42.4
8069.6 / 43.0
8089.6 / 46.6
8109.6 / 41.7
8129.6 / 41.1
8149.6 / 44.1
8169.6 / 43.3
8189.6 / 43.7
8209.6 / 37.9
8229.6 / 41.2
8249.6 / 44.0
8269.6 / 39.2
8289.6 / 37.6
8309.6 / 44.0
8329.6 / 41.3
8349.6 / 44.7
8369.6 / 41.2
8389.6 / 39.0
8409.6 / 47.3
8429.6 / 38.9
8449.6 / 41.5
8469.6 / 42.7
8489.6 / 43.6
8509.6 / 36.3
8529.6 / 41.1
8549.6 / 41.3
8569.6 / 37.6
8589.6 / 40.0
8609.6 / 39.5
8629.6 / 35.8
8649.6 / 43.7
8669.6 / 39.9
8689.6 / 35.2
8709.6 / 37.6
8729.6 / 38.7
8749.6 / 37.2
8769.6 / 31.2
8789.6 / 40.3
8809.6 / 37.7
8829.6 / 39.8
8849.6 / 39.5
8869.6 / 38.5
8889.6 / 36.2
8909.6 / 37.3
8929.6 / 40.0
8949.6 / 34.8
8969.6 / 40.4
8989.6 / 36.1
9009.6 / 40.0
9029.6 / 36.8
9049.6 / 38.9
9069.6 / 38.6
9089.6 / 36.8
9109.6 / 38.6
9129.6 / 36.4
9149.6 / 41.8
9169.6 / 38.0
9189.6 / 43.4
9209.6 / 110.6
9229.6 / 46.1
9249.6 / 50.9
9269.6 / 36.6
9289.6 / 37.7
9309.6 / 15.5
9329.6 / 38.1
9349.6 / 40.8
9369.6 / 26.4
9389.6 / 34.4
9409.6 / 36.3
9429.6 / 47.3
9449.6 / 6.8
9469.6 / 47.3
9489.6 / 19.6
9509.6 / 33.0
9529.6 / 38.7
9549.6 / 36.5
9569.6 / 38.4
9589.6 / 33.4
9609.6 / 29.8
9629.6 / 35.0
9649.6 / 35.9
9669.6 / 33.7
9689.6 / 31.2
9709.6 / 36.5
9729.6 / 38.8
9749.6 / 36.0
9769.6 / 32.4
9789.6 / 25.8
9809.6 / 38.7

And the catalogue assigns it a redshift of 0.40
